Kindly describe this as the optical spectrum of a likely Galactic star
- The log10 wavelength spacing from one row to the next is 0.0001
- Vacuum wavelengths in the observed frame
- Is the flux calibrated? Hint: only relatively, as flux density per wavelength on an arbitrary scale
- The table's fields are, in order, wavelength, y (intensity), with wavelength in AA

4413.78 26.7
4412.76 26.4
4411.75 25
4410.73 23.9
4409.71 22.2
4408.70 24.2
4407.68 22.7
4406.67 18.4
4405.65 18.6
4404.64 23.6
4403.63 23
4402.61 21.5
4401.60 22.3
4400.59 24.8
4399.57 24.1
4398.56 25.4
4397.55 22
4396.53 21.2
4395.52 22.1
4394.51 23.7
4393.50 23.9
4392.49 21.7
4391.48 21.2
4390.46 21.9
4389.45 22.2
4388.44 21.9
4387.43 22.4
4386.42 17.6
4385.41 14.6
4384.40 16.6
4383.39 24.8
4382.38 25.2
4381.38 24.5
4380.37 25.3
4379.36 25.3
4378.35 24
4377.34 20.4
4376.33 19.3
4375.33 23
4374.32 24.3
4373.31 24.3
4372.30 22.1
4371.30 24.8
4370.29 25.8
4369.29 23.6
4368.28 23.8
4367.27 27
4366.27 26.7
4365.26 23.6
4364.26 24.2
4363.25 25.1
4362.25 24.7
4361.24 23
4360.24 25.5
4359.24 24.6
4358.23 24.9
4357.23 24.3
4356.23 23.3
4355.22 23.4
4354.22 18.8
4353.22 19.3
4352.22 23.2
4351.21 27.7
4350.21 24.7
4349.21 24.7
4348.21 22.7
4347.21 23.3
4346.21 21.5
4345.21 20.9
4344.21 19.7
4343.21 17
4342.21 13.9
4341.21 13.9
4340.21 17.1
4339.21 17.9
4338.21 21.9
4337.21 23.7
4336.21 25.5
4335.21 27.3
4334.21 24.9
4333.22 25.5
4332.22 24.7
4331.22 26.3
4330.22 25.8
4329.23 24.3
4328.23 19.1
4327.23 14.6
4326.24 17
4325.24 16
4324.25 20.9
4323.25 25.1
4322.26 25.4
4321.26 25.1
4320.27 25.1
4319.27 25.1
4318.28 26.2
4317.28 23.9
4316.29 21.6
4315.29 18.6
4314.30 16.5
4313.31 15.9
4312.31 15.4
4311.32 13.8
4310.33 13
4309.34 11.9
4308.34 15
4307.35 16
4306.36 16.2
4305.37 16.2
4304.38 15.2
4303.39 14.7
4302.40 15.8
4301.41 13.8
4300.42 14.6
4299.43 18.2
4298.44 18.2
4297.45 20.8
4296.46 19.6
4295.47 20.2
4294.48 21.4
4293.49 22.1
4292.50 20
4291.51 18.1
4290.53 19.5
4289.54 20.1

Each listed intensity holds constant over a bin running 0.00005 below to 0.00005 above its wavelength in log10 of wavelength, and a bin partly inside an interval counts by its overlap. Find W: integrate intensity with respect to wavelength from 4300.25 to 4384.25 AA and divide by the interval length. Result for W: 21.5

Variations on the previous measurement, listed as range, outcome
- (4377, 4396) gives 22.1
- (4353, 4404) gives 23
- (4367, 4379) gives 23.5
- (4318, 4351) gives 22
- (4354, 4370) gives 24.3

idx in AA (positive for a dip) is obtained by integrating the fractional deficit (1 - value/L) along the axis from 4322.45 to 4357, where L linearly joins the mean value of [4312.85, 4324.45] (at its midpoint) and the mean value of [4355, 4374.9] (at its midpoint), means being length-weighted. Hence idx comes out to 2.5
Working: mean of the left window 22.5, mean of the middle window 21.7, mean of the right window 24.5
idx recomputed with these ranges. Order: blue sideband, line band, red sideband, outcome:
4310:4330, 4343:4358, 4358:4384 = 0.1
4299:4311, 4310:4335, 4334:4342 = -4.1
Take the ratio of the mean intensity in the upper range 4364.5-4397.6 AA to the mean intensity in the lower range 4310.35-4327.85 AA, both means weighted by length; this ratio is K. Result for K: 1.13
